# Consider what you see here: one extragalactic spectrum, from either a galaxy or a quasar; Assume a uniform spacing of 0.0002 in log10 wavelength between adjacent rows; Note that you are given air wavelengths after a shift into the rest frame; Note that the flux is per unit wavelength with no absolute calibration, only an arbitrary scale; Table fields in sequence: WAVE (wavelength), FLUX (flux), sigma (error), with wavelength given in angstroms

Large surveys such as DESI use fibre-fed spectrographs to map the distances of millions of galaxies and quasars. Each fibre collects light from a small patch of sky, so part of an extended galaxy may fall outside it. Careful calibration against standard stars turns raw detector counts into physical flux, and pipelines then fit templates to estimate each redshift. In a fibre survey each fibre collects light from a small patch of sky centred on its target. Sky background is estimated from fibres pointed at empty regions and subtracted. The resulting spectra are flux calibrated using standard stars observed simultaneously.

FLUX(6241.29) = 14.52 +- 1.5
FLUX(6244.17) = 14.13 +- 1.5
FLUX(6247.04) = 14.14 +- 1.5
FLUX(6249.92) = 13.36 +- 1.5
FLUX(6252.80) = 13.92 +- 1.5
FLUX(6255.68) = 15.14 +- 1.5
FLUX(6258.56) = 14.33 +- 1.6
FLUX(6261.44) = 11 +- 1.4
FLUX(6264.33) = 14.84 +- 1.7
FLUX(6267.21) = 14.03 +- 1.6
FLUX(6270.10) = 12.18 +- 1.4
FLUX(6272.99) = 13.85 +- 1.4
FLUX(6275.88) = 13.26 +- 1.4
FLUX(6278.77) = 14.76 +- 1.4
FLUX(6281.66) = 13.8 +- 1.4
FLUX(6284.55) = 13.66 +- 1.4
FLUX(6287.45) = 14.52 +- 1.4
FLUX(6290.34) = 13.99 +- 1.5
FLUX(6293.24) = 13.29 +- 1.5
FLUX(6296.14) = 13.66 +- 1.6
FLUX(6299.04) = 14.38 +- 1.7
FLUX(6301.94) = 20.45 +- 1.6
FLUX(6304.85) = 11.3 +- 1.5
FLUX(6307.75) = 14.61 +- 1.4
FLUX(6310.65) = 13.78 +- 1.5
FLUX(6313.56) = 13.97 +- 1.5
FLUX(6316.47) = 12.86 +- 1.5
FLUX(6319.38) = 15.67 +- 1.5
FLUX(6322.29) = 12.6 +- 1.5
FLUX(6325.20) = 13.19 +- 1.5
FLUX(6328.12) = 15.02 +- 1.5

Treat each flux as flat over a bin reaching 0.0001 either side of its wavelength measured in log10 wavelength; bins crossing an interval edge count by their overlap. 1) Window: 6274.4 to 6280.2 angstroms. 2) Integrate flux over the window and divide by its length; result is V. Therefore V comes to 14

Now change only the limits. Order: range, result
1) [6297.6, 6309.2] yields 15.2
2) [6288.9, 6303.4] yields 15.1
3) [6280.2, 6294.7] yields 13.9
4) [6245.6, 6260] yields 14.2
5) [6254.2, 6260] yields 14.7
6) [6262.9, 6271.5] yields 13.7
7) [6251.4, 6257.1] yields 14.5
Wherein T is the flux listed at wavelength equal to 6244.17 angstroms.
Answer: 14.13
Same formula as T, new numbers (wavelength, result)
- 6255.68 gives 15.14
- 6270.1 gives 12.18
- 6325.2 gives 13.19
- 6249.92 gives 13.36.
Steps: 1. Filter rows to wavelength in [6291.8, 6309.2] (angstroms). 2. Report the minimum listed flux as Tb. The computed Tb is 11.3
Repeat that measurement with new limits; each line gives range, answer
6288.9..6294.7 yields 13.29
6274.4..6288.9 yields 13.26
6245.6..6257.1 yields 13.36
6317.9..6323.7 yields 12.6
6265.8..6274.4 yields 12.18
